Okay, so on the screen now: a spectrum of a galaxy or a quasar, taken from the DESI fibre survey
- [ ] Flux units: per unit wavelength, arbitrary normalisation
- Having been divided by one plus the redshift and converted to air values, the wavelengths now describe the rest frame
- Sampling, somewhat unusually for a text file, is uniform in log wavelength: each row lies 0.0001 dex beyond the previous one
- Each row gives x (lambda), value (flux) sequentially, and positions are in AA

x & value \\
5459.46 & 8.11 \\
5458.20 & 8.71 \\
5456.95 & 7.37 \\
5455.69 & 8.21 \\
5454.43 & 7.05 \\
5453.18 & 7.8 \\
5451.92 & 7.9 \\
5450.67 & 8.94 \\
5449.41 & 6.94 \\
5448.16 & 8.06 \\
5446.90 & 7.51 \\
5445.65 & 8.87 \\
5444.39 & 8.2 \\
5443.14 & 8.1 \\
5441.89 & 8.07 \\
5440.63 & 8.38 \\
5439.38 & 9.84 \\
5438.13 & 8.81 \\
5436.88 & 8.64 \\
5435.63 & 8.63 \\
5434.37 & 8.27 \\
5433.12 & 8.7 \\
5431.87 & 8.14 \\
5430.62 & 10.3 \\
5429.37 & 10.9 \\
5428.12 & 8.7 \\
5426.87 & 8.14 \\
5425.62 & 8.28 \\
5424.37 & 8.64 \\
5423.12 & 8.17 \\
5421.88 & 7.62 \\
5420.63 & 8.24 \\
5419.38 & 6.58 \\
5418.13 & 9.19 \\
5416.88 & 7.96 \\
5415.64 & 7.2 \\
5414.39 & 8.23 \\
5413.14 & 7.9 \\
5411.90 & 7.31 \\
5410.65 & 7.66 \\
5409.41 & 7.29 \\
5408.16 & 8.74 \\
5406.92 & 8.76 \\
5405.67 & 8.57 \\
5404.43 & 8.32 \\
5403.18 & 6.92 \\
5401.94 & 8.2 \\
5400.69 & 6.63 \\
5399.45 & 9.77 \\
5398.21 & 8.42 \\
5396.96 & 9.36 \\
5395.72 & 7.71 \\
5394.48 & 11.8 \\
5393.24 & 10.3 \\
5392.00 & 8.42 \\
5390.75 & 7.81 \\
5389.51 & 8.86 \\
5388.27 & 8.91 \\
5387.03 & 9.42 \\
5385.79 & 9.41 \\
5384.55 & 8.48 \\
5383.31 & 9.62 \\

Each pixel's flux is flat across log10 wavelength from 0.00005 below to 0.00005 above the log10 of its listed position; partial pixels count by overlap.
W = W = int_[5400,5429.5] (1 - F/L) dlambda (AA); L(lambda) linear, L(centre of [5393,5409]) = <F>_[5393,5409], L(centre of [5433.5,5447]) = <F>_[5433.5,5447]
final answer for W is 2.0 AA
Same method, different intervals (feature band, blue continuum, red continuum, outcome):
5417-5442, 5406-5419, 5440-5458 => -1.93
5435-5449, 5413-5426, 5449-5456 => -1.01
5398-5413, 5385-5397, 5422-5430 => 1.61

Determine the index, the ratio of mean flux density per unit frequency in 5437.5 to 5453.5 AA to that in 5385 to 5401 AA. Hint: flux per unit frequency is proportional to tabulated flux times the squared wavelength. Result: 0.9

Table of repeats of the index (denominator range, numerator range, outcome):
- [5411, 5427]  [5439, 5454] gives 1.04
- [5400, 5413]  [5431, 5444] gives 1.11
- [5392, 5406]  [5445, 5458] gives 0.92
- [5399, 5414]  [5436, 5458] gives 1.04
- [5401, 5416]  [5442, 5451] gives 1.03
